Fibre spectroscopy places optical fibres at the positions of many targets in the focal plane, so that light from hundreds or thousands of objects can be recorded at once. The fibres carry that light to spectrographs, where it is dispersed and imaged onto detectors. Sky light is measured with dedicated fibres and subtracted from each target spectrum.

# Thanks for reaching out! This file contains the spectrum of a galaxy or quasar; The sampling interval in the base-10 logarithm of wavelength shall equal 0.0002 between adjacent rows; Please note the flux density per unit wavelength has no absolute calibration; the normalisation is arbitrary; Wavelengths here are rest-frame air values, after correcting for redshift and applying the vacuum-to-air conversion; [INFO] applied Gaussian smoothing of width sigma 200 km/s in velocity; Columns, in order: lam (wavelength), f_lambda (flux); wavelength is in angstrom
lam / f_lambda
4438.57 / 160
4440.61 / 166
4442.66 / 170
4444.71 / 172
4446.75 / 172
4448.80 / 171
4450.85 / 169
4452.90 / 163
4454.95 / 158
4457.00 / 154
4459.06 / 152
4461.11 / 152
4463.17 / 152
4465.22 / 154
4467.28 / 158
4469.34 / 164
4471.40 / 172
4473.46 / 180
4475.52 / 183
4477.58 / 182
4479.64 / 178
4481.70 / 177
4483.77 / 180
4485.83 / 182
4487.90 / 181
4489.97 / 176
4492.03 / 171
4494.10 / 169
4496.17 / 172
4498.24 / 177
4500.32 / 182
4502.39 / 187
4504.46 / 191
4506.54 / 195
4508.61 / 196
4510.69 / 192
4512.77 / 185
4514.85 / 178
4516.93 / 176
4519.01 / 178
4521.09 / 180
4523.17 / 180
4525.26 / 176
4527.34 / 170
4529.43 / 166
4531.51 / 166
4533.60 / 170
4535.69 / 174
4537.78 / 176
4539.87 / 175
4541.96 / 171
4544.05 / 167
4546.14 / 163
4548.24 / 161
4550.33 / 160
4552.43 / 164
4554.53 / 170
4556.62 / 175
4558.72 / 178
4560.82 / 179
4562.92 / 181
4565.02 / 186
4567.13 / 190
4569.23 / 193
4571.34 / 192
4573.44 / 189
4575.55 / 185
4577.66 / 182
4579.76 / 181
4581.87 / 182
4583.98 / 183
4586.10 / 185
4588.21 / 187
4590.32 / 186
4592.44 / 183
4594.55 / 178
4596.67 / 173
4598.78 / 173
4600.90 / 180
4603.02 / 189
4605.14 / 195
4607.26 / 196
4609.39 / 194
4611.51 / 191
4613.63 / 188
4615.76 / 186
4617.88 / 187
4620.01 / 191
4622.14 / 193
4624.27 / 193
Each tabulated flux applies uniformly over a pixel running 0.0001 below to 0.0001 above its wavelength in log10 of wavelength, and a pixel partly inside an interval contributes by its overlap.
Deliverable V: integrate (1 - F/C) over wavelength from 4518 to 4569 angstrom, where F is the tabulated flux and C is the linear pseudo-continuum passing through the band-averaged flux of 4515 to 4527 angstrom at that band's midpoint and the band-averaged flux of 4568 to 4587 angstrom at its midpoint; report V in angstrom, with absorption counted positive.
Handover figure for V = 2.1 angstrom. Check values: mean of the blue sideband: 178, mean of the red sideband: 186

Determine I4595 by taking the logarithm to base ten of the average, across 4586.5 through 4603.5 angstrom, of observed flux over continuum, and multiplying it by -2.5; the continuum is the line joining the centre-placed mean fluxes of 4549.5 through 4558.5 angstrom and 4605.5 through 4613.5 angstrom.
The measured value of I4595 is 0.033 mag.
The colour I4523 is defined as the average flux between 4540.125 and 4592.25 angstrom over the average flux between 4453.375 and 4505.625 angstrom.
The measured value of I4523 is 1.04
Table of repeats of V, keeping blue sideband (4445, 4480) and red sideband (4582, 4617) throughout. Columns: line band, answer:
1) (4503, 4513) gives -1.2 angstrom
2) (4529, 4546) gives 0.6 angstrom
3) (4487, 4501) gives -0.4 angstrom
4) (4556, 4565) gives 0.0 angstrom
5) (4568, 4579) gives -0.4 angstrom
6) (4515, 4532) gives 0.0 angstrom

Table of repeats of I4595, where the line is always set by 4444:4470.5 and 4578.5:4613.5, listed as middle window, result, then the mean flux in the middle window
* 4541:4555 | 0.07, 165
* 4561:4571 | -0.04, 187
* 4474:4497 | -0.08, 178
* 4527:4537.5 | 0.03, 170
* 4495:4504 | -0.07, 180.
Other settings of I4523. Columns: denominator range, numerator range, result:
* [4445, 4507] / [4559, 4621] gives 1.08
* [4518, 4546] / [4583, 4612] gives 1.07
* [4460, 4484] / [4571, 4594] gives 1.09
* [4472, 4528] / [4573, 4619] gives 1.03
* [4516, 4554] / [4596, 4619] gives 1.09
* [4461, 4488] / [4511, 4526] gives 1.05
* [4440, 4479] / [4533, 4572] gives 1.06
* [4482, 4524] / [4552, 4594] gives 1.01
